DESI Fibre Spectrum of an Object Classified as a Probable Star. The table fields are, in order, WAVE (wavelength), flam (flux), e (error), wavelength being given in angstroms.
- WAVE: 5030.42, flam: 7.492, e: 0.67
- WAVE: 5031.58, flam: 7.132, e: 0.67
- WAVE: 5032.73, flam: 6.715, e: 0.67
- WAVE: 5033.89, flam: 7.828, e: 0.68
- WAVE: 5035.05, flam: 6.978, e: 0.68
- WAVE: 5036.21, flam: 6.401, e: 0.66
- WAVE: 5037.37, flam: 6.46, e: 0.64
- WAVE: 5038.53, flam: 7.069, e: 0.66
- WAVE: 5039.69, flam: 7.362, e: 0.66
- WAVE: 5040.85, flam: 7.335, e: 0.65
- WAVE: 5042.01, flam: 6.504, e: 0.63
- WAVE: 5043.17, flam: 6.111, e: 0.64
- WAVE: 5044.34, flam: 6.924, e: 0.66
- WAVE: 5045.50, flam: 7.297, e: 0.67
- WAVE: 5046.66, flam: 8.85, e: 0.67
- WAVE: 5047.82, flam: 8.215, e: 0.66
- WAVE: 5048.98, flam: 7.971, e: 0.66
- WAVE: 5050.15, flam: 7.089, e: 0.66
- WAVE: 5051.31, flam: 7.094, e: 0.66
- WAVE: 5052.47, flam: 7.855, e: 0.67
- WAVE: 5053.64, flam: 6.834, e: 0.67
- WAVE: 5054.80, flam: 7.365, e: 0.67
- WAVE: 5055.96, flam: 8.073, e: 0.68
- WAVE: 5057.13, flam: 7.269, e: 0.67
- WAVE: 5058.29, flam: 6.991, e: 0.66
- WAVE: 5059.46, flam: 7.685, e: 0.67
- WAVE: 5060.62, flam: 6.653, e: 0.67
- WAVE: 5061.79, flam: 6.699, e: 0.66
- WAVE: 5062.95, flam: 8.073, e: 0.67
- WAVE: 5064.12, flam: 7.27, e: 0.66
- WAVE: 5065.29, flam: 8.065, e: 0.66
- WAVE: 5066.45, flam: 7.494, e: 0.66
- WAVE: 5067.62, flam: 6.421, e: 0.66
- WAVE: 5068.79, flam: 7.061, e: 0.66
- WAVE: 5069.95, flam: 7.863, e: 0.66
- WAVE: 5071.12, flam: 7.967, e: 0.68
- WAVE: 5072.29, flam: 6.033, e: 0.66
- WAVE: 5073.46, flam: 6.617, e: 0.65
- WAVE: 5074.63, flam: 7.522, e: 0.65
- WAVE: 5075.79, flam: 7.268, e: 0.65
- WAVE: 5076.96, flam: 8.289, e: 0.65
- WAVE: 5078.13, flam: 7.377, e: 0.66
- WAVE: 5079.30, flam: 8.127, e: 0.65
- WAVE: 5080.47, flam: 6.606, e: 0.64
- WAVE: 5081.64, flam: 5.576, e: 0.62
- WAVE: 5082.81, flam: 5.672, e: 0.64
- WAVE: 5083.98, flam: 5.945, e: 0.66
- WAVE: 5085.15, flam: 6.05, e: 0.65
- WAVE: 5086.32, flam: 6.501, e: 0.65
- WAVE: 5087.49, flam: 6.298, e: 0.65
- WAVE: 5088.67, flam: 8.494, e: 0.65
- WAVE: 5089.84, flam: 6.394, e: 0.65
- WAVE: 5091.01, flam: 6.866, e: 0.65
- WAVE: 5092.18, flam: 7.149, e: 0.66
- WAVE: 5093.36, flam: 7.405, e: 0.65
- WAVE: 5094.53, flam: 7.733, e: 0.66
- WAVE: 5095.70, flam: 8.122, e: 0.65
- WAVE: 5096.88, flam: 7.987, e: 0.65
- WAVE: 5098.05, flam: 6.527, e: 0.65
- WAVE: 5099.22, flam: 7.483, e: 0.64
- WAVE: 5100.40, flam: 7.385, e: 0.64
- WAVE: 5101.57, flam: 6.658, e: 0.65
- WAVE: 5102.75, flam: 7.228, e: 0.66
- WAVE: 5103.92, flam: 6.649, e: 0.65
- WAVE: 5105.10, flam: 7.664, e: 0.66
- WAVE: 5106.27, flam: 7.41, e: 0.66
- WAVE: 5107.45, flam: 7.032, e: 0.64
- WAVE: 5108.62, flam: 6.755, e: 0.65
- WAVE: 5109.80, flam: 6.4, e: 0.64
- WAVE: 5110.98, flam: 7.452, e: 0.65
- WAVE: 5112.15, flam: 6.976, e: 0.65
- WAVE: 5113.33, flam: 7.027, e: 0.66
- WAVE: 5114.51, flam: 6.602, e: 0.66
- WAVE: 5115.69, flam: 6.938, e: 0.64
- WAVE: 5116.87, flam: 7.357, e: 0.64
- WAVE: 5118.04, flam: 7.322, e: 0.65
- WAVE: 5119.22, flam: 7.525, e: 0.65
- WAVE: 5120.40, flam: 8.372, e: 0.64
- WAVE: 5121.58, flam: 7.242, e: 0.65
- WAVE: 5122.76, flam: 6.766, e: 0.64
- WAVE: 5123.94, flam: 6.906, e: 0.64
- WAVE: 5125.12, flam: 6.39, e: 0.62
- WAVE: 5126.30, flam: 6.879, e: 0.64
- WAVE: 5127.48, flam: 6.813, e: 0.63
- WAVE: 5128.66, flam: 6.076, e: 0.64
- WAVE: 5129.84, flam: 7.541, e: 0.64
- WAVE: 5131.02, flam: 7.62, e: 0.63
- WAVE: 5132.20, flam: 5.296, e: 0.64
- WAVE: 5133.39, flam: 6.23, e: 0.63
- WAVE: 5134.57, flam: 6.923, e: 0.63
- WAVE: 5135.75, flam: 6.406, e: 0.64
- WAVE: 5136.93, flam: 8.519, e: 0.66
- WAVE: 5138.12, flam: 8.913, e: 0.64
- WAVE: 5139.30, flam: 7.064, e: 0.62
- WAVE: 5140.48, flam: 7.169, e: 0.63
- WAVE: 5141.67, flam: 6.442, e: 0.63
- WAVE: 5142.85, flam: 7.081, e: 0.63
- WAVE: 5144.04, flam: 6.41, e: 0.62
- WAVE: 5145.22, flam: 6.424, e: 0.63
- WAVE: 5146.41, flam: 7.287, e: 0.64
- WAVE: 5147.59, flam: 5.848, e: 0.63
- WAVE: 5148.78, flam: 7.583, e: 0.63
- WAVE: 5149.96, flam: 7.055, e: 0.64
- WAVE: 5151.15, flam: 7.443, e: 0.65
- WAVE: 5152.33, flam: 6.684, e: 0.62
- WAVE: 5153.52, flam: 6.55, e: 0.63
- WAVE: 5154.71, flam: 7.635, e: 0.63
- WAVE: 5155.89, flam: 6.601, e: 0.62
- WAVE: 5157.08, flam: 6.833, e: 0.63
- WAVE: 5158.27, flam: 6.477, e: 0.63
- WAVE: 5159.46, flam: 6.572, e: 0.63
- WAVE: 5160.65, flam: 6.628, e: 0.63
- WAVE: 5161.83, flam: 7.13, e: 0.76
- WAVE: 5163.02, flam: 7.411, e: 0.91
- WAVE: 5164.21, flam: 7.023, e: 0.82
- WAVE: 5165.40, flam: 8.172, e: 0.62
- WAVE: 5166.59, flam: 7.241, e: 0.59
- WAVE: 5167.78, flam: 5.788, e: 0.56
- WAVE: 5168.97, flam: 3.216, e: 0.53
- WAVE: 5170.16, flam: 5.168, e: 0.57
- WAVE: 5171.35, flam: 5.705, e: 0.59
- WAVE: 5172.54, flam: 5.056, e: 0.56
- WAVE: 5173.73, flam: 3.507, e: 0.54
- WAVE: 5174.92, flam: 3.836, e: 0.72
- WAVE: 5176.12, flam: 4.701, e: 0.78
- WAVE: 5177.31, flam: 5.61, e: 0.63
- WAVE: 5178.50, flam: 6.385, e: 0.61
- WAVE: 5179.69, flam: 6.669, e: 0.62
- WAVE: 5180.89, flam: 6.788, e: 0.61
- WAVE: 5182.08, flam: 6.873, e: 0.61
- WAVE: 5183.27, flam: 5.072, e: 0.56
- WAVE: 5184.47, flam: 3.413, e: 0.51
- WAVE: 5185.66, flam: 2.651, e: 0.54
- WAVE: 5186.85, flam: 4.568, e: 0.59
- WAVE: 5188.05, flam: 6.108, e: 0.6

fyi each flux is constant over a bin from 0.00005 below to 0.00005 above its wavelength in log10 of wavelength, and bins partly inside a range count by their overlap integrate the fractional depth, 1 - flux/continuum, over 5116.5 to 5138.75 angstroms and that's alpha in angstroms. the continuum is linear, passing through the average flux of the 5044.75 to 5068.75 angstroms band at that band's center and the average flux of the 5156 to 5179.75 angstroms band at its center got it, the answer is -2.1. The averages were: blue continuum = 7.45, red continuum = 5.95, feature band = 7.11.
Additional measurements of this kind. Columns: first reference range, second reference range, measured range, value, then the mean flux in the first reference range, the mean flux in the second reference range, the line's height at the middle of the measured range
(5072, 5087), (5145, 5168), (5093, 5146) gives -1.85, 6.75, 6.95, 6.85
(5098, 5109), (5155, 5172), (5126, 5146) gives -0.54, 7.12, 6.44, 6.75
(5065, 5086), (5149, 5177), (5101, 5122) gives -1.54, 6.98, 6.2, 6.66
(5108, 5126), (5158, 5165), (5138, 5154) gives 0.08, 7.07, 6.93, 6.98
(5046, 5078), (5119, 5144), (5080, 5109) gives 1.18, 7.43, 7.03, 7.24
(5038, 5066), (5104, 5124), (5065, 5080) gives -0.17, 7.36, 7.15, 7.29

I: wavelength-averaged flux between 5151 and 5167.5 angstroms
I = 6.99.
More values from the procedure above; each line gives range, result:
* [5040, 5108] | 7.19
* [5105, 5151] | 7.02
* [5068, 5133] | 7.04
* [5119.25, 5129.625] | 6.98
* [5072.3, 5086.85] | 6.77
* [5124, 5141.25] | 6.98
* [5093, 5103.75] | 7.37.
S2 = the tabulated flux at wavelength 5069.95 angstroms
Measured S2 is 7.863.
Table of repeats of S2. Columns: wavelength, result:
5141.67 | 6.442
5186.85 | 4.568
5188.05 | 6.108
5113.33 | 7.027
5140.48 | 7.169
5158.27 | 6.477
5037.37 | 6.46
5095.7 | 8.122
